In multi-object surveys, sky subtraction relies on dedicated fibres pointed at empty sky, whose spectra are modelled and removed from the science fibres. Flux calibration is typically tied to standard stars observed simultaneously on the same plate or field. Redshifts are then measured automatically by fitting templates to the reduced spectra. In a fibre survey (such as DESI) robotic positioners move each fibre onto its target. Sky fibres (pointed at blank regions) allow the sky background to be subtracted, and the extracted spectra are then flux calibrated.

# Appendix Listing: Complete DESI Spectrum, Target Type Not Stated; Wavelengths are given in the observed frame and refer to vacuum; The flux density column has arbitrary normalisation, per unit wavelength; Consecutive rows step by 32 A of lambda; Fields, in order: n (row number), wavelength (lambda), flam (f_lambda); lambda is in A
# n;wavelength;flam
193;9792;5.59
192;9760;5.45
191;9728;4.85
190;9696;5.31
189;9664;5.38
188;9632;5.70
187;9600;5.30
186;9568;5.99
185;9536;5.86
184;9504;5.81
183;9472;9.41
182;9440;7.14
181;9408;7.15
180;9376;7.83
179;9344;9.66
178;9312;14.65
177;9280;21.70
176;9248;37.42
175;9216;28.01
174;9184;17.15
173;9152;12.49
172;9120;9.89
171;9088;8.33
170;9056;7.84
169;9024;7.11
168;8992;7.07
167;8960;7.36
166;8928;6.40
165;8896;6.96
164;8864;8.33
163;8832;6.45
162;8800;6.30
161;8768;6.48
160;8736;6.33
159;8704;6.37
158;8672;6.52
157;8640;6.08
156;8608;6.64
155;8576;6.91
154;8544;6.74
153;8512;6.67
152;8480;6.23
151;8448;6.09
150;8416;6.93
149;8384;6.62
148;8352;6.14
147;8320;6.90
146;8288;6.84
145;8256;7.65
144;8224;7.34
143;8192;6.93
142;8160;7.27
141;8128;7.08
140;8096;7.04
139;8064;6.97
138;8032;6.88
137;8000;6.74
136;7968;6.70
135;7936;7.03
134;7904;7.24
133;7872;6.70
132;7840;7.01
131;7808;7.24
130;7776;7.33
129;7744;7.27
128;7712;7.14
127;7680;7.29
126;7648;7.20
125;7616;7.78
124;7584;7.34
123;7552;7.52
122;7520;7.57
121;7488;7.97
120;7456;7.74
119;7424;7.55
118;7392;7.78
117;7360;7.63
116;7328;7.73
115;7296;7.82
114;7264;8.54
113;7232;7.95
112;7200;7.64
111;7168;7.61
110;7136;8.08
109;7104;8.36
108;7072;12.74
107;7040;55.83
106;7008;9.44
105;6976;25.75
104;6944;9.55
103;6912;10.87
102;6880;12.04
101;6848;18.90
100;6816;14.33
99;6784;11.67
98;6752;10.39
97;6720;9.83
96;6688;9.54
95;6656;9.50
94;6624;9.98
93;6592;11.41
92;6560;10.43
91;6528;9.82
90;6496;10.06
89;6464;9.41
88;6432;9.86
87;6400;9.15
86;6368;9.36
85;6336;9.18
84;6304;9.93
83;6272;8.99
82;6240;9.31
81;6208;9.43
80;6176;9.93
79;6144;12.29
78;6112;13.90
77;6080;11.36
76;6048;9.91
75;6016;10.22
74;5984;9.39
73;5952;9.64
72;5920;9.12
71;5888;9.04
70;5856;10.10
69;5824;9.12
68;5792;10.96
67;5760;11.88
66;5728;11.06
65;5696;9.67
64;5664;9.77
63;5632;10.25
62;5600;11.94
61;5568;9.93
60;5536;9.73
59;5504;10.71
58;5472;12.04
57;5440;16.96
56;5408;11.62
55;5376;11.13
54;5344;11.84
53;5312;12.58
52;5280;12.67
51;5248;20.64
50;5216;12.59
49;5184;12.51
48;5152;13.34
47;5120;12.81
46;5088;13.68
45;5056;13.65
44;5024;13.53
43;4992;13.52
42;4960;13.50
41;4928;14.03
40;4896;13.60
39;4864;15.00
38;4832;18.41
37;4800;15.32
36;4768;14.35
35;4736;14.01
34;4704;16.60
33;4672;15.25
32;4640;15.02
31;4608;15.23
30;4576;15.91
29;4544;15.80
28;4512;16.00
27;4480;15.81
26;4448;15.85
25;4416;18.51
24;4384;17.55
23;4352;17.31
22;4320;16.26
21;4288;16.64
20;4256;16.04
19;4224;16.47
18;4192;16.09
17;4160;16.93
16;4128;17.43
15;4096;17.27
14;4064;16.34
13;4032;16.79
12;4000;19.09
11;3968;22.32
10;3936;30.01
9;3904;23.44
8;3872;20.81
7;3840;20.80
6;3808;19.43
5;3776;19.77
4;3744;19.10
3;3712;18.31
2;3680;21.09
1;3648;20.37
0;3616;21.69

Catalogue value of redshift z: 0.41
